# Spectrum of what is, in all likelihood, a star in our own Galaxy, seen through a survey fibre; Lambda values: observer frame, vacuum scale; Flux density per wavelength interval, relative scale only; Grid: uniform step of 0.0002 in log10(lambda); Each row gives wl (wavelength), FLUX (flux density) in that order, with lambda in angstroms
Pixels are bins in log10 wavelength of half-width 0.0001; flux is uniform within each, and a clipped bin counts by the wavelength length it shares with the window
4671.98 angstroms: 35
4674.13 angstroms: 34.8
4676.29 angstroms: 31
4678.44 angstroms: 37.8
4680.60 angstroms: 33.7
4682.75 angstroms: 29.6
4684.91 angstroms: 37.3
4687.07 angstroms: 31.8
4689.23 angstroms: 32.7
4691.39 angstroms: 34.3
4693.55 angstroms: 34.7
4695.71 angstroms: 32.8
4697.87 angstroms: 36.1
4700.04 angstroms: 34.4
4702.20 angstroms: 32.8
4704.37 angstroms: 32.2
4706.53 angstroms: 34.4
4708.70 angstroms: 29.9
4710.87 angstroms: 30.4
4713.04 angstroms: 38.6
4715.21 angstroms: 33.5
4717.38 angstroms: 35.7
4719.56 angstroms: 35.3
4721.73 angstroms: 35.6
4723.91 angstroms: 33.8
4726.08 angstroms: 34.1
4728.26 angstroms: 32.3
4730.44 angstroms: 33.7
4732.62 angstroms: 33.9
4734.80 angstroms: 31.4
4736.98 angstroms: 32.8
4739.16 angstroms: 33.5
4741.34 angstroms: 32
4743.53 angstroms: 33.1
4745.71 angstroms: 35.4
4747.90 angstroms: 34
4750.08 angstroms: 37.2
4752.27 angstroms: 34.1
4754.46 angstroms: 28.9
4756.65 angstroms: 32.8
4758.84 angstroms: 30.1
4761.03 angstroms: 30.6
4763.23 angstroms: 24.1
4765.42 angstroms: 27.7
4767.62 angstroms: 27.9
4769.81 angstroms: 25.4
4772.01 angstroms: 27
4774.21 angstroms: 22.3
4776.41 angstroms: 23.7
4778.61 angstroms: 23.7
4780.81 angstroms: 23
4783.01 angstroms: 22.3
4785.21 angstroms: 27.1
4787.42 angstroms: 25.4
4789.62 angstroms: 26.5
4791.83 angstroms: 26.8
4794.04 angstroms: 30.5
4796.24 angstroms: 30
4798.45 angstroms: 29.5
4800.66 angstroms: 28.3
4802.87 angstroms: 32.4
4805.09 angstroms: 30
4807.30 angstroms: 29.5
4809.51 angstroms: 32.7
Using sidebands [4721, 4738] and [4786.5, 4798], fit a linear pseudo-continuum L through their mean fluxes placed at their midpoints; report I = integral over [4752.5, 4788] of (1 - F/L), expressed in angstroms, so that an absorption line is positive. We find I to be 4.0 angstroms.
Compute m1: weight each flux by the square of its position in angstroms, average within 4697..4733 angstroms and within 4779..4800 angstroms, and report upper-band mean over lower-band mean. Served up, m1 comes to 0.81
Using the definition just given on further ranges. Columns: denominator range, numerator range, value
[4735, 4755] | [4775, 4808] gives 0.83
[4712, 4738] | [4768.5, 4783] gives 0.72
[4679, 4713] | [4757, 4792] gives 0.80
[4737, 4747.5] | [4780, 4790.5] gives 0.76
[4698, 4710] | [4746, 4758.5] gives 1.03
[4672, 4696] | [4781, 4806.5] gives 0.87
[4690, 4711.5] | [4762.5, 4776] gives 0.79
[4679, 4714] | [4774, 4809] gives 0.84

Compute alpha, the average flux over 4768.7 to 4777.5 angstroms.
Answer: 24.6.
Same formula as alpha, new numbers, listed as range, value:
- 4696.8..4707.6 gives 34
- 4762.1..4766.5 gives 25.9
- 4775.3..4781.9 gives 23.5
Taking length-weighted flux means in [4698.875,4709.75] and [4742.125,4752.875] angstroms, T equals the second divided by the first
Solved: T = 1.1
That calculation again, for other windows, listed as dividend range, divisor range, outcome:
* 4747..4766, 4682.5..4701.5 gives 0.92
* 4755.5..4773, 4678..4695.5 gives 0.83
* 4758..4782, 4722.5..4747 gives 0.78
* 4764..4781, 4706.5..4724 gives 0.74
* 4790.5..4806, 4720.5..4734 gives 0.87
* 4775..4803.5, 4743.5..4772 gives 0.87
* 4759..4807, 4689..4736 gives 0.80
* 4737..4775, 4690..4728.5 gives 0.90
